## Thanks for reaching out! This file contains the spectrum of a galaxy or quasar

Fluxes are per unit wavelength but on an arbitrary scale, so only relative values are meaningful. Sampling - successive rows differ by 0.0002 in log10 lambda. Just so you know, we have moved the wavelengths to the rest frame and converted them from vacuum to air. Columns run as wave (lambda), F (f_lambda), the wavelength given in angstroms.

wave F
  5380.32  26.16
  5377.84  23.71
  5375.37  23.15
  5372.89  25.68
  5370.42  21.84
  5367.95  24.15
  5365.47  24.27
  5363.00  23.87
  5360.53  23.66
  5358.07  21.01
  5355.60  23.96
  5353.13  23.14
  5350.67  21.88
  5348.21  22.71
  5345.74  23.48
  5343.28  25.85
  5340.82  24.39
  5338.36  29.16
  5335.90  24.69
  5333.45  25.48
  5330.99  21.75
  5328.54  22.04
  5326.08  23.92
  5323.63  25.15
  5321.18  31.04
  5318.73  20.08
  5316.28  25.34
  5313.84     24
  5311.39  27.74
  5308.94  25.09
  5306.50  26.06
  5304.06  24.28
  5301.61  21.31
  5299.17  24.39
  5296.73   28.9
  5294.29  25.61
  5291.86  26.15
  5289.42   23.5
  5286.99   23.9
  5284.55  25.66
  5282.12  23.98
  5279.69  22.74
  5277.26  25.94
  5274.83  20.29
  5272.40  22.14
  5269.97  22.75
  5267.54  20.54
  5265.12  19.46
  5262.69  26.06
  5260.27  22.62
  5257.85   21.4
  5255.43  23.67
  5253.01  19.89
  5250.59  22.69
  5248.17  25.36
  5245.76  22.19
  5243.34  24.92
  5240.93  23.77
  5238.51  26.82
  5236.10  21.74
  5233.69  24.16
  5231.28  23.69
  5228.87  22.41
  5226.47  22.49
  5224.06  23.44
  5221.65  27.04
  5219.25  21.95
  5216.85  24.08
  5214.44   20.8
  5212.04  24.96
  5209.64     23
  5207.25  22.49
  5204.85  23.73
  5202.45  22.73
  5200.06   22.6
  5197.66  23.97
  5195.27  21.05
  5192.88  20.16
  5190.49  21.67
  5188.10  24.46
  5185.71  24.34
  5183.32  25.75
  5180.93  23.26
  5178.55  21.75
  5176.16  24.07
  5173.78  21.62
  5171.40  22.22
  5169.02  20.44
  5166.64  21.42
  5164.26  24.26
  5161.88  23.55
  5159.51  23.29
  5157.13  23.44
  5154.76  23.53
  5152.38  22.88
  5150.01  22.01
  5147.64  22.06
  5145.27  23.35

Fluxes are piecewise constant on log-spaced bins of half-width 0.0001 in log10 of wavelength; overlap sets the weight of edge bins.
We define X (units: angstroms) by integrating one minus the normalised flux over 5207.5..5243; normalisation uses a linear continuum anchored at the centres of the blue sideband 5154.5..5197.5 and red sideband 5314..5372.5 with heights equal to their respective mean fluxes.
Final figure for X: -0.6 angstroms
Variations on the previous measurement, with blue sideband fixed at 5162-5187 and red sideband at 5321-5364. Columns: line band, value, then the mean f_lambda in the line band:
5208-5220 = 0.1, 23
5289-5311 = -1.3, 25.2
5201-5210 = 0.1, 23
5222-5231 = 0.0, 23.3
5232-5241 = -0.3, 24.1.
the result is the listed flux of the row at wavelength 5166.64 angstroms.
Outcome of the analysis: 21.42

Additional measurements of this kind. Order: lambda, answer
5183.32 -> 25.75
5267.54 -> 20.54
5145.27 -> 23.35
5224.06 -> 23.44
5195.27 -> 21.05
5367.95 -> 24.15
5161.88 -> 23.55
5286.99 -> 23.9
